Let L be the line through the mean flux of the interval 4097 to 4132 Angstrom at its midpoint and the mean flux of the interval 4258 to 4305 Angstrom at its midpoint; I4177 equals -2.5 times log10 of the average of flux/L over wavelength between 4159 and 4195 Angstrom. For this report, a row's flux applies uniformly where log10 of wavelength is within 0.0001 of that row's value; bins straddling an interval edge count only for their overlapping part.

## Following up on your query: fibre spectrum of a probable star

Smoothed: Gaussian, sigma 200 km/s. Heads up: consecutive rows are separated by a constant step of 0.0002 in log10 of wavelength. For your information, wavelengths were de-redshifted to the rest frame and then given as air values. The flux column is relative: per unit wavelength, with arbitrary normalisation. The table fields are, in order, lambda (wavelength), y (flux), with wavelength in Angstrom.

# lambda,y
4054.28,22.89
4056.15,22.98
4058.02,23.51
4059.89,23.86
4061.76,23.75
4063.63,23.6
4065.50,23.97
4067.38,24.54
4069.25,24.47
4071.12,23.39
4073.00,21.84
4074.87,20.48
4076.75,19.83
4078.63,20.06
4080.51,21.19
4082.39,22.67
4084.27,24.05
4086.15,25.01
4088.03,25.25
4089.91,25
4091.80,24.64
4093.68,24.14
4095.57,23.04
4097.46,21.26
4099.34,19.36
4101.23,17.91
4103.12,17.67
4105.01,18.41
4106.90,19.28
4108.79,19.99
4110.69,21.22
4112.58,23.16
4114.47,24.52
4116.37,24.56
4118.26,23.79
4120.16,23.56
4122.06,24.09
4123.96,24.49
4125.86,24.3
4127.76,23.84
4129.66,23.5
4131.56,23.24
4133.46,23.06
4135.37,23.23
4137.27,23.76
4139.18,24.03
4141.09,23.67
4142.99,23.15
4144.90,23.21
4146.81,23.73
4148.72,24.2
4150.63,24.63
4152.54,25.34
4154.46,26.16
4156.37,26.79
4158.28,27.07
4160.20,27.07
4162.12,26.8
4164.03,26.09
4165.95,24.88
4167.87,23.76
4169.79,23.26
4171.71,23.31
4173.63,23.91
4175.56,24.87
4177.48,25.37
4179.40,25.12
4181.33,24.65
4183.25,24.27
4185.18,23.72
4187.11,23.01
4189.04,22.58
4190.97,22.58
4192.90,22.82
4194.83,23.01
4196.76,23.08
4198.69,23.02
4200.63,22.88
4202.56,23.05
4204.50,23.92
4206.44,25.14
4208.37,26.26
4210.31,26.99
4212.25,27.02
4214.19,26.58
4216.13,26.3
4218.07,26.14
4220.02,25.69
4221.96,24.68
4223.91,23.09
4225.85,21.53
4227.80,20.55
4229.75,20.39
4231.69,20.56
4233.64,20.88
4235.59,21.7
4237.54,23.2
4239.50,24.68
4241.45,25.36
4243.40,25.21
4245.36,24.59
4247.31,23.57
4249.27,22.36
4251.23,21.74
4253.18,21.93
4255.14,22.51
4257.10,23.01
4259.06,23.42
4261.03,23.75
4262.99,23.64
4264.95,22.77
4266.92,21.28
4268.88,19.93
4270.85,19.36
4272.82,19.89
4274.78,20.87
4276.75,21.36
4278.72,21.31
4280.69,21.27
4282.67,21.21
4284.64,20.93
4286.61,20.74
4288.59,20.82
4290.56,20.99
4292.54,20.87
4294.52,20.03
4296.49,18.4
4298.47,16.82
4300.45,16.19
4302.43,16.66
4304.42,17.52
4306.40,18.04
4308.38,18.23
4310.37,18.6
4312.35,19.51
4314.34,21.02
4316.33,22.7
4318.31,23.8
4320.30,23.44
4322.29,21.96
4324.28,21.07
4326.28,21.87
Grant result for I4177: -0.137 mag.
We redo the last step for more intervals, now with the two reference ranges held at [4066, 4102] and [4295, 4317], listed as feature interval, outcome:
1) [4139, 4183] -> -0.17 mag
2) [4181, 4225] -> -0.19 mag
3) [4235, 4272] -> -0.17 mag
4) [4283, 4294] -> -0.11 mag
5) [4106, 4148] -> -0.07 mag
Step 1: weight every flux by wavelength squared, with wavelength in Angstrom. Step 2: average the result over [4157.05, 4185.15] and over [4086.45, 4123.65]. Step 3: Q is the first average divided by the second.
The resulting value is 1.16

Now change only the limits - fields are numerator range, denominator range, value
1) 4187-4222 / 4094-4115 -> 1.25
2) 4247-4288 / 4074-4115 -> 1.09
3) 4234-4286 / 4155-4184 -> 0.92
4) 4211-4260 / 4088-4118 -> 1.15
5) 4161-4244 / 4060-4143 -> 1.11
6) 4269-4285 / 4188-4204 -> 0.94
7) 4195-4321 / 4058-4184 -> 1.00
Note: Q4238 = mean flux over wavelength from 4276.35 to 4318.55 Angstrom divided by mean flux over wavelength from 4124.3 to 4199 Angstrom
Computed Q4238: 0.82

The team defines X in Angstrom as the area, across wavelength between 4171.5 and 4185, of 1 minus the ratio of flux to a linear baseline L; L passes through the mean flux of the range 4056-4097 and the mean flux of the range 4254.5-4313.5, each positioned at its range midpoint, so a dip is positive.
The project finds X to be -1.7 Angstrom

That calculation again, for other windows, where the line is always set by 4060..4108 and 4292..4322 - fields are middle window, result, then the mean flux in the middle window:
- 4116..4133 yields -1.7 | 23.9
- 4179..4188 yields -1.3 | 24.1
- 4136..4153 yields -1.9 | 23.9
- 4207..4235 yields -4.7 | 24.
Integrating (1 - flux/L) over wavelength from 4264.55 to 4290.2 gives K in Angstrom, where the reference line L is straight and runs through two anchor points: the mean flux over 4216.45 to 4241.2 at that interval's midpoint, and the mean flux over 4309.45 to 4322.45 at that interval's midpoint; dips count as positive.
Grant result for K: 1.5 Angstrom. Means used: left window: 22.9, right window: 21.6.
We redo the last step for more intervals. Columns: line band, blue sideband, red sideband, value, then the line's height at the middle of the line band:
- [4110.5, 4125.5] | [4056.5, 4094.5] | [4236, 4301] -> -0.6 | 22.9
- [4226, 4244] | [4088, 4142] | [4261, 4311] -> -1.4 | 20.8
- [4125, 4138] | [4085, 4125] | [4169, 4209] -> -0.4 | 22.8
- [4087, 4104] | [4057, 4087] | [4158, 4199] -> 0.8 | 23.2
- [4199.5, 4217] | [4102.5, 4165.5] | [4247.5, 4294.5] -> -2.2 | 22.6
